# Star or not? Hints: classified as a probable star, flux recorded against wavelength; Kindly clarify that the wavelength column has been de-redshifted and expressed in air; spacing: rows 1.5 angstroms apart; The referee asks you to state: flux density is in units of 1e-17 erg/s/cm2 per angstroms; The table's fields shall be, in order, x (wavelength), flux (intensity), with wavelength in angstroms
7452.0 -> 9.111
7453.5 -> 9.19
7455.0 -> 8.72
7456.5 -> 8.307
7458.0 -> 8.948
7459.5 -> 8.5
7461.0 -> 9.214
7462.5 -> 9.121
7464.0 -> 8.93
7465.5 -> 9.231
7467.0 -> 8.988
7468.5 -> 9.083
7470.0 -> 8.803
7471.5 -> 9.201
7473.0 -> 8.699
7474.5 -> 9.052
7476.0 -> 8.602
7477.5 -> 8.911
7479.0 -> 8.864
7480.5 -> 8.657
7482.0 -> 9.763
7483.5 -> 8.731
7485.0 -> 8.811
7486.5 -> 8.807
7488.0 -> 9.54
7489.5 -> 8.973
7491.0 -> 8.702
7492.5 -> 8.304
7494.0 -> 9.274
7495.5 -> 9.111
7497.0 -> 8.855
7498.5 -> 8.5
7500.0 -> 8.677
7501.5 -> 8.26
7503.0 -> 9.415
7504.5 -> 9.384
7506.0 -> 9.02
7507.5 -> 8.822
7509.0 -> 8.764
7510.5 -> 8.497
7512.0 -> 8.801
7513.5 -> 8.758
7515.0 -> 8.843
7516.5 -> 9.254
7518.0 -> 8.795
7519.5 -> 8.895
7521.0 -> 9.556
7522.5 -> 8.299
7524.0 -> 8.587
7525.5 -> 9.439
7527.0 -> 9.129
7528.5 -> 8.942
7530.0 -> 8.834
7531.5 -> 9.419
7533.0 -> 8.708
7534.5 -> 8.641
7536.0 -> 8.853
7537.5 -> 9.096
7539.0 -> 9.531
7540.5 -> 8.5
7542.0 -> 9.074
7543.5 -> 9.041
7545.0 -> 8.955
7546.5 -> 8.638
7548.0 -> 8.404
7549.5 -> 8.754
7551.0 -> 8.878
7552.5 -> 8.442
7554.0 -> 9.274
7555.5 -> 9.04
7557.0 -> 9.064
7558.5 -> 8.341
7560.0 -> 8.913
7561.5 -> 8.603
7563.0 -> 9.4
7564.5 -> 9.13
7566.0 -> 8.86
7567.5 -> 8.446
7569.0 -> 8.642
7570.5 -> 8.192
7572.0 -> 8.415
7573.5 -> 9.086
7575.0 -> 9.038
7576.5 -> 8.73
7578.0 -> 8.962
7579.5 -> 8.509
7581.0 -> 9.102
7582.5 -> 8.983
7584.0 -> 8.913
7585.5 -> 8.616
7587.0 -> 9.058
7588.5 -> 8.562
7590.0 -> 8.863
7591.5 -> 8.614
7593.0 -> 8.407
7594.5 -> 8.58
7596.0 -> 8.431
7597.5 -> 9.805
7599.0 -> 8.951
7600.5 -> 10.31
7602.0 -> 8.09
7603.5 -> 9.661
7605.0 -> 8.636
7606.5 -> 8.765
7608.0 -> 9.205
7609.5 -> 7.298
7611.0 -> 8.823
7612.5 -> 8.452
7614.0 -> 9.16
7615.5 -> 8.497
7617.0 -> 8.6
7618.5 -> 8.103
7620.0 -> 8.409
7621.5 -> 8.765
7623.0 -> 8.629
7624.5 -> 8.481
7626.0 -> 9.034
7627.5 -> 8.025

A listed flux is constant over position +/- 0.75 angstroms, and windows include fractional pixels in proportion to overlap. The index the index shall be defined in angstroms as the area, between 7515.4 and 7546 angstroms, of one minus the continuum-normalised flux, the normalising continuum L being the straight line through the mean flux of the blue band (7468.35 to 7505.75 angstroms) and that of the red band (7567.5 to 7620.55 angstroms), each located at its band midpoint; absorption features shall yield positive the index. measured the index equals -0.4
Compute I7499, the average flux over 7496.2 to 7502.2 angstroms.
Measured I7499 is 8.58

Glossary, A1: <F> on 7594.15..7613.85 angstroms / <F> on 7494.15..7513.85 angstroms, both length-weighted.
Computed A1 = 1.00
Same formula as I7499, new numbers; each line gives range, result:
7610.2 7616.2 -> 8.72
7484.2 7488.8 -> 9.05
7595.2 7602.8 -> 9.12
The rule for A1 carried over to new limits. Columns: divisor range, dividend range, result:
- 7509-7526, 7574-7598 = 0.99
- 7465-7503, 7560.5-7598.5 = 0.99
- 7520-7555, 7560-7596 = 0.98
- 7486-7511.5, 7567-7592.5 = 0.99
